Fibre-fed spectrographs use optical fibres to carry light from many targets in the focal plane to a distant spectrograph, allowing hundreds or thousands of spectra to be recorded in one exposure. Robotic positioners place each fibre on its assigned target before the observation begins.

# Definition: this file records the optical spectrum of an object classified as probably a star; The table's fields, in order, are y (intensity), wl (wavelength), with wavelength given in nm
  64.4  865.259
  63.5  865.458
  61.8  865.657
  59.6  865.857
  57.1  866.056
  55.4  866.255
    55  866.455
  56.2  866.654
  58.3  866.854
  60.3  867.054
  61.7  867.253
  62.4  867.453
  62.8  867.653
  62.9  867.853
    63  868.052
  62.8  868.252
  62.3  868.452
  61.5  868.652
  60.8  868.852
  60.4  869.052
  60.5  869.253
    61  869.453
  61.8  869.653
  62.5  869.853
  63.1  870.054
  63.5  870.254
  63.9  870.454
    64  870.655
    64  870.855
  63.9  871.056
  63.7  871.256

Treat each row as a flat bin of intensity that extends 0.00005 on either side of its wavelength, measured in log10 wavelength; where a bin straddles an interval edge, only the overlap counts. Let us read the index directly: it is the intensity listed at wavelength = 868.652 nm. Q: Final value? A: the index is 61.5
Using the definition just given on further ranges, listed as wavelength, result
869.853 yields 62.5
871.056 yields 63.9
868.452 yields 62.3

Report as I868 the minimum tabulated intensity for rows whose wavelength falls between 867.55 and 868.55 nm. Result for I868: 62.3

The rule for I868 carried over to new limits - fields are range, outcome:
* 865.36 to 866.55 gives 55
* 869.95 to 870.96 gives 63.1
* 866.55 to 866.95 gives 56.2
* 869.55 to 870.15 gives 61.8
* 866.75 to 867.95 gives 58.3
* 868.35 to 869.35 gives 60.4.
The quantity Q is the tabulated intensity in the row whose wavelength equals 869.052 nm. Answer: 60.4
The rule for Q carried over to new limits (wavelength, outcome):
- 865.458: 63.5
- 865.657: 61.8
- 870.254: 63.5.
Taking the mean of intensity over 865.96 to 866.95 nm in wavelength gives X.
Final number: 56.4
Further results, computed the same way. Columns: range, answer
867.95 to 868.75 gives 62.5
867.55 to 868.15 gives 62.9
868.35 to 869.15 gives 61.3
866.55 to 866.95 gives 57.2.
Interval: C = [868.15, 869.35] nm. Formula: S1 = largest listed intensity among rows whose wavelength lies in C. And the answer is 62.8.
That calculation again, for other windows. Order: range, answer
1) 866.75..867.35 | 61.7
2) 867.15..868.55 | 63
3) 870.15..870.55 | 63.9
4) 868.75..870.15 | 63.1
